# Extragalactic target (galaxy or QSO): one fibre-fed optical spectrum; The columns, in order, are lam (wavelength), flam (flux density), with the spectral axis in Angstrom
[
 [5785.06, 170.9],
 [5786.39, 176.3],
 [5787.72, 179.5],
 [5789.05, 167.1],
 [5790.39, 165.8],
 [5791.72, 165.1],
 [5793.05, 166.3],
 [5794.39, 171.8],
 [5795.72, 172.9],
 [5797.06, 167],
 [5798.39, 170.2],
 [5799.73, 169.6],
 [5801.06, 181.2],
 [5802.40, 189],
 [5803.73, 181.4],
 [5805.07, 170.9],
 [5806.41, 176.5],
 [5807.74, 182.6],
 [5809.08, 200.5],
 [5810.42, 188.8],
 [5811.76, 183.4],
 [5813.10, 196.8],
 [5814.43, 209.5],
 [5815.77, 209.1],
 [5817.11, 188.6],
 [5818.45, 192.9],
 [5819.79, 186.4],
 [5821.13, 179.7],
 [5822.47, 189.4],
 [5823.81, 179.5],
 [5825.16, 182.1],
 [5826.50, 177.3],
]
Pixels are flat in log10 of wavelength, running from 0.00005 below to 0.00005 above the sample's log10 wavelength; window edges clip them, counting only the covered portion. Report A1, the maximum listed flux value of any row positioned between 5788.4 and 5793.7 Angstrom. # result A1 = 167.1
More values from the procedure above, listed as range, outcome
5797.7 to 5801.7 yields 181.2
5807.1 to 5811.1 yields 200.5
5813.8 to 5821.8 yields 209.5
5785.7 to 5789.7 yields 179.5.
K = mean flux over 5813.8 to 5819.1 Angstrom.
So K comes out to 200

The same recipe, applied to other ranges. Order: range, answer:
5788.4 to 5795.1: 167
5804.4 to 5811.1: 184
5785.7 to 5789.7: 175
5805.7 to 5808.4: 180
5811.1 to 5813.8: 191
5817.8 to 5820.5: 189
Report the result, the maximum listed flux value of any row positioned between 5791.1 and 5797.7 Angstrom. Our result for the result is 172.9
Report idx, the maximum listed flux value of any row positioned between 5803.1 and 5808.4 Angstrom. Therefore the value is 182.6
